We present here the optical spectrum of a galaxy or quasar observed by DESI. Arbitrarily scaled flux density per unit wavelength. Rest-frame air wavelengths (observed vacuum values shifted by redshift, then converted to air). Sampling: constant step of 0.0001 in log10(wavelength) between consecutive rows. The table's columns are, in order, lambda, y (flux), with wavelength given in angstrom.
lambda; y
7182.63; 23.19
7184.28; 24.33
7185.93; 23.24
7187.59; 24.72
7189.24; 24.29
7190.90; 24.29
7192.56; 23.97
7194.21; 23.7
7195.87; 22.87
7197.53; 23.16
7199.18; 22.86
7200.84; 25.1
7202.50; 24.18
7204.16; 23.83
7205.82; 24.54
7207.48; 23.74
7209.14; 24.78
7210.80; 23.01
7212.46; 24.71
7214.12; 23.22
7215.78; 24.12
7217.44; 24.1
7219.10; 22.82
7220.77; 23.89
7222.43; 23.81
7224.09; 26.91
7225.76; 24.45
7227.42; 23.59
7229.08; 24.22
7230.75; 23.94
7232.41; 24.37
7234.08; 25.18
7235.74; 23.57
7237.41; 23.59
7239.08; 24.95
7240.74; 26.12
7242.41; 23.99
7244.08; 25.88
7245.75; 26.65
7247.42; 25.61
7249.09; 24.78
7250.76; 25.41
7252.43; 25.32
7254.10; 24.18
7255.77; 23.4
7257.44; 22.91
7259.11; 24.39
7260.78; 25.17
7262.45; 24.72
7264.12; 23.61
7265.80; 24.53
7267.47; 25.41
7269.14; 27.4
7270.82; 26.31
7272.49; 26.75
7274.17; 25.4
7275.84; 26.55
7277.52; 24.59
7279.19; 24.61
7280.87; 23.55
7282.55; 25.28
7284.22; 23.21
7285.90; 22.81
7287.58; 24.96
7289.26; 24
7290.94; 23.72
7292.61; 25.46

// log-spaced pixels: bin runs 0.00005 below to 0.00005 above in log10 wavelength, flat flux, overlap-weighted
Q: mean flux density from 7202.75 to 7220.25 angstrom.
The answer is 23.9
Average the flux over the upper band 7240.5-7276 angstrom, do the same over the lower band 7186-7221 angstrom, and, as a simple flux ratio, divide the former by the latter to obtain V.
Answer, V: 1.05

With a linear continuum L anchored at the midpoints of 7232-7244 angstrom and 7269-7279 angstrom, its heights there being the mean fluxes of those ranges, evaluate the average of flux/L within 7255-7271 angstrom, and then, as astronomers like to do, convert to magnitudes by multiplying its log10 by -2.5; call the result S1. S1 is 0.04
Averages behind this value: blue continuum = 24.6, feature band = 24.7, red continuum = 26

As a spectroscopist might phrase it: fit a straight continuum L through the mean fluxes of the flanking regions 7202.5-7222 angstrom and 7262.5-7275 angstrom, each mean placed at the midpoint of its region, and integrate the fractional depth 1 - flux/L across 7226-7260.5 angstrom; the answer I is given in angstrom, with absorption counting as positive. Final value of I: 0.3 angstrom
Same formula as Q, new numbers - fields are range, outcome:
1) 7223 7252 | 24.9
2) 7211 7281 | 24.7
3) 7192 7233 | 24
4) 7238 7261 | 24.9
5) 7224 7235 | 24.5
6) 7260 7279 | 25.5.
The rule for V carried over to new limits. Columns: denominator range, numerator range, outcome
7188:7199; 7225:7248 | 1.04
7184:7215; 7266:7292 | 1.04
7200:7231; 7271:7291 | 1.02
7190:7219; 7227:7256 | 1.04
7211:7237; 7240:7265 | 1.03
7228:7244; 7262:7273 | 1.04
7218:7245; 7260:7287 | 1.02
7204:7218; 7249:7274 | 1.04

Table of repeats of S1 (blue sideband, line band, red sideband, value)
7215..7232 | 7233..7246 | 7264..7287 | -0.02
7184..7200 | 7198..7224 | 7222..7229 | 0.01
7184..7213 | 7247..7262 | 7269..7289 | 0.01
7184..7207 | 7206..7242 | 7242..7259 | 0.01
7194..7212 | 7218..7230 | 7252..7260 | -0.02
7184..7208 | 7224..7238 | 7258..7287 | 0.00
